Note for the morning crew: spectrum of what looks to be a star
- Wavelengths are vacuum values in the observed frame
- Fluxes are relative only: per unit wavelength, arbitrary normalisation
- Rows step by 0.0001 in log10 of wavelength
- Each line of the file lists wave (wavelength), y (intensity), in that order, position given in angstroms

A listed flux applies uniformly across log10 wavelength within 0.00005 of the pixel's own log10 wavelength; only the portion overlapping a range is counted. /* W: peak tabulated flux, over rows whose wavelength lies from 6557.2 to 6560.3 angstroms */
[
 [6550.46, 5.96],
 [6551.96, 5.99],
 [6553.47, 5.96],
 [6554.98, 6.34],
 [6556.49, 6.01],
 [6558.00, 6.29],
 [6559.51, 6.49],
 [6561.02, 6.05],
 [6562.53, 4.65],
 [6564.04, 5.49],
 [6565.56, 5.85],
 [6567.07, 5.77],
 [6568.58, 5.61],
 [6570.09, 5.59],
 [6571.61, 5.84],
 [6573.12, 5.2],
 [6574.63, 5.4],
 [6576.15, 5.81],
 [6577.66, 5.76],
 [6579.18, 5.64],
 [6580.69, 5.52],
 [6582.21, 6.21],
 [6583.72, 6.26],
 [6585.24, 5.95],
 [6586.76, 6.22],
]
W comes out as 6.49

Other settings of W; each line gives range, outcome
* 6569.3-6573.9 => 5.84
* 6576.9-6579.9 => 5.76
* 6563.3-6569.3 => 5.85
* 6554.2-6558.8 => 6.34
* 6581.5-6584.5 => 6.26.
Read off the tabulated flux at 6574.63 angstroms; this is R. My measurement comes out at 5.4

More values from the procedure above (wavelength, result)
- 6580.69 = 5.52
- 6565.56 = 5.85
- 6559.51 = 6.49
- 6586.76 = 6.22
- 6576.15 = 5.81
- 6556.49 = 6.01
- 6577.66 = 5.76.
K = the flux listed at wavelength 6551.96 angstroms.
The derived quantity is 5.99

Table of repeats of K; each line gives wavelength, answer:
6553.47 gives 5.96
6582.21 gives 6.21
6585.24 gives 5.95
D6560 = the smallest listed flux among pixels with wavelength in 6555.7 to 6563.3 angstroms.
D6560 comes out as 4.65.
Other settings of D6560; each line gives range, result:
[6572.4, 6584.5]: 5.2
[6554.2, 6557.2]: 6.01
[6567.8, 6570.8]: 5.59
